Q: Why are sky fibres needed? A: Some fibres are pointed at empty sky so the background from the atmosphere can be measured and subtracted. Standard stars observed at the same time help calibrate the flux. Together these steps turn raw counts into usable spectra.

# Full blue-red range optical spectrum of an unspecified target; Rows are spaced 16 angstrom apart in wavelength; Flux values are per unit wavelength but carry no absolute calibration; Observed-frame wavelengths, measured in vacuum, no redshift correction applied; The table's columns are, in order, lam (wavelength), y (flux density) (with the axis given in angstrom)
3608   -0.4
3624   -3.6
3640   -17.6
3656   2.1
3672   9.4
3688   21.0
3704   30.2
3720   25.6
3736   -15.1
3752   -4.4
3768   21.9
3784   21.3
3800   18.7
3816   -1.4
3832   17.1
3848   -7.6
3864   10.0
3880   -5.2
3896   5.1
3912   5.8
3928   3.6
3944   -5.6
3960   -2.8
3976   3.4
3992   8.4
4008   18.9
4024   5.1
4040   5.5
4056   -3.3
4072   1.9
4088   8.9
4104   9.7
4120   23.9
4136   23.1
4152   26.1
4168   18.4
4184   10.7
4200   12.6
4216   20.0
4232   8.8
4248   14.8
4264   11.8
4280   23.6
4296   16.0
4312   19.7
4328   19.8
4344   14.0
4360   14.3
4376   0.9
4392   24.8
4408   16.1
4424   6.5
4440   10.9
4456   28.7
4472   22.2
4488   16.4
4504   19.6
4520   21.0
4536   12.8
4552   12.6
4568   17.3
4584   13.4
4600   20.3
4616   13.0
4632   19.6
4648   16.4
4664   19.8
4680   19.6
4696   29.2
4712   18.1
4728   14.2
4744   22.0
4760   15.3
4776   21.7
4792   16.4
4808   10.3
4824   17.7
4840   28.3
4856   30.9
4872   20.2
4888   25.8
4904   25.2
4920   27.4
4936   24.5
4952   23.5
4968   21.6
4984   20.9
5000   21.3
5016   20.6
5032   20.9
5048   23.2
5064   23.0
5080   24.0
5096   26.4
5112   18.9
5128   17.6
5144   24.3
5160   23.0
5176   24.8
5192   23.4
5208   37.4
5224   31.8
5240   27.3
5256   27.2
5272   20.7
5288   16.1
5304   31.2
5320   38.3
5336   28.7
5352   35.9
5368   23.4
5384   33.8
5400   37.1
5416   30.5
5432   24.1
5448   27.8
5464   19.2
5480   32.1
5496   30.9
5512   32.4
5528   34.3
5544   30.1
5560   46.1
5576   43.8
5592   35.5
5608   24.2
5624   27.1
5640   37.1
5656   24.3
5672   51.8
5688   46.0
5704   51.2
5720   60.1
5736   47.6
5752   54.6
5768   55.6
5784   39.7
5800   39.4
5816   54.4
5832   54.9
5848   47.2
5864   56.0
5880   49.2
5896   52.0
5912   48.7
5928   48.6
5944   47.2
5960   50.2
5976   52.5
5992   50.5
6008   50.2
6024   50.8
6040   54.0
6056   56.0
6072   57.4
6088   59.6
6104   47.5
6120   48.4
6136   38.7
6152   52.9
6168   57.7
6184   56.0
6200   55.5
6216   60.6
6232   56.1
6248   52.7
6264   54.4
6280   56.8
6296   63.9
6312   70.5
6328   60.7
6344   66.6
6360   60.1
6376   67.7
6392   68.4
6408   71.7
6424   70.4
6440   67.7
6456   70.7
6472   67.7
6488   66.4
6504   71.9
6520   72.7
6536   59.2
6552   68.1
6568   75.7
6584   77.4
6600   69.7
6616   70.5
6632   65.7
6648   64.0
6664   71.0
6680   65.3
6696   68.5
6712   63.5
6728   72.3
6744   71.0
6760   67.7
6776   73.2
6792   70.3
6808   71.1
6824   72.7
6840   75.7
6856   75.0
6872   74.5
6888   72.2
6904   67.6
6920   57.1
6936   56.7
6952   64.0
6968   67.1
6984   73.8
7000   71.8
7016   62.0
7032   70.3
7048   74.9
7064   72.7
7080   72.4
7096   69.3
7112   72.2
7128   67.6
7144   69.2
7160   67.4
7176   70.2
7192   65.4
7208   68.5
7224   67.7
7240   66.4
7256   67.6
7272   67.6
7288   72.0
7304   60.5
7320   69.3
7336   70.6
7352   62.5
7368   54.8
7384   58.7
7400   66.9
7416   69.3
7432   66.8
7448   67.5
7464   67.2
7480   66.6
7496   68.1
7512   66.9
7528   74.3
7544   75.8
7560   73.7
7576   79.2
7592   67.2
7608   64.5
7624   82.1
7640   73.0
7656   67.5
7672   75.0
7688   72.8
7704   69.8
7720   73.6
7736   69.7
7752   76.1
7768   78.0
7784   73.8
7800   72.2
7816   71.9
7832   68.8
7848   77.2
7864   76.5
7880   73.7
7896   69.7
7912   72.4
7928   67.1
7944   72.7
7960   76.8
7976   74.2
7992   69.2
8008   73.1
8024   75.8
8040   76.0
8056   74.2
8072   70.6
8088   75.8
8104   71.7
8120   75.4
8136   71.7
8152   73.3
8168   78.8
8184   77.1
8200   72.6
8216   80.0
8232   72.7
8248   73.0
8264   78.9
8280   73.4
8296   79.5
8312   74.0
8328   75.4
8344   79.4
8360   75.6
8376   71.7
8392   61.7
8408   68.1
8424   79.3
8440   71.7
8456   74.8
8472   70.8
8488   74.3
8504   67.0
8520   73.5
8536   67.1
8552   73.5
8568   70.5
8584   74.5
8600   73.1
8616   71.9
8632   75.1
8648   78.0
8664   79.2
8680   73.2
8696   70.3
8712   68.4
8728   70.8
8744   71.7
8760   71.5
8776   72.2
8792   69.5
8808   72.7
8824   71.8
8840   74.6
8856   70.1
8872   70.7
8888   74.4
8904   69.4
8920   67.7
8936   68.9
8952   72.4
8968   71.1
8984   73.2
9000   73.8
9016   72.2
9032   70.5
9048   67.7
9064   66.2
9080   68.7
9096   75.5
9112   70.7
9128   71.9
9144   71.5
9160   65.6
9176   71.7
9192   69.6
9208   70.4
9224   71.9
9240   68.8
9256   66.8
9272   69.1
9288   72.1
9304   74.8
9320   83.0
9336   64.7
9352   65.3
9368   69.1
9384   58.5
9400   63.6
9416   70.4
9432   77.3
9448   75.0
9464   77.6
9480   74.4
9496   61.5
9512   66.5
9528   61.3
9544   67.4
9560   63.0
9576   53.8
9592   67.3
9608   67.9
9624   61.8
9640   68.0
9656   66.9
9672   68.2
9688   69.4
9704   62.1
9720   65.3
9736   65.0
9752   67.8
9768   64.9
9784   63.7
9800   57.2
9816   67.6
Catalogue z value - 0.425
